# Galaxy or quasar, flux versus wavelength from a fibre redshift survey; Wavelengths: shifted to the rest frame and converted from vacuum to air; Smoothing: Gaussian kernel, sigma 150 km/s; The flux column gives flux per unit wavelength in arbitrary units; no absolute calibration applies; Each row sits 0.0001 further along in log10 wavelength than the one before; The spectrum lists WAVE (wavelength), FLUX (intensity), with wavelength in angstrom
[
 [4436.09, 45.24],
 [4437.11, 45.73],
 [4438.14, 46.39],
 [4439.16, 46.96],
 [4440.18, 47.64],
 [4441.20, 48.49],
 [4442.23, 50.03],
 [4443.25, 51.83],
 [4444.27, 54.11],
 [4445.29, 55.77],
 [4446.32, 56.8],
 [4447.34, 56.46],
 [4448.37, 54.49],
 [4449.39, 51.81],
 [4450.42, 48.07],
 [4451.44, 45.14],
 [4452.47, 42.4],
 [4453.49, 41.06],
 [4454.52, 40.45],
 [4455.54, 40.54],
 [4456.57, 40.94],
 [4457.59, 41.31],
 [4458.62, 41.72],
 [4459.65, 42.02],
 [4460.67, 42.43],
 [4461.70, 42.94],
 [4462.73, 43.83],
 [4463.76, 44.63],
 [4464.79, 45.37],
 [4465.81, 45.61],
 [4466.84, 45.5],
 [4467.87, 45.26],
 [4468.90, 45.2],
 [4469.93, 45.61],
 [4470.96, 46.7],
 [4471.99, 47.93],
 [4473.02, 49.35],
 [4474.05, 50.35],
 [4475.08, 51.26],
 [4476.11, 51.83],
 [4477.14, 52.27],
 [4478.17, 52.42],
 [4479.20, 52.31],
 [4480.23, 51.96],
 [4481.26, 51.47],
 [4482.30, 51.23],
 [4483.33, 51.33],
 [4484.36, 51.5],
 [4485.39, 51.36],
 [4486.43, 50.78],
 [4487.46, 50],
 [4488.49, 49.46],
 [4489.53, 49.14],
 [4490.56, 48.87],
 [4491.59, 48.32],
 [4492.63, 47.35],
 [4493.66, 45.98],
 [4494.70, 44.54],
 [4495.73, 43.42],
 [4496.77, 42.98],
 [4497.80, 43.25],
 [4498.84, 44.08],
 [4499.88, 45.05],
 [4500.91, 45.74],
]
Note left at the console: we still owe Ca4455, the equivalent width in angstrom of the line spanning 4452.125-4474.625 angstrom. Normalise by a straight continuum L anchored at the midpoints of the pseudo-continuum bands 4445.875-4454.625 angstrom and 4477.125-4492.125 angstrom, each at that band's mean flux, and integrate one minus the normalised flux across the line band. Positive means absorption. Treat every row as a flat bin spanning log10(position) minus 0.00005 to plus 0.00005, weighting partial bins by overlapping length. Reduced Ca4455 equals 2.5 angstrom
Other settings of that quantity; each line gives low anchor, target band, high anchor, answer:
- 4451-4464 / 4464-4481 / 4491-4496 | -1.9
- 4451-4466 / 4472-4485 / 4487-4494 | -1.4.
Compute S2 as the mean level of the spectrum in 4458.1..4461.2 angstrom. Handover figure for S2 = 42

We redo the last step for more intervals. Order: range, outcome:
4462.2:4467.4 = 45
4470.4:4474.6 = 48.6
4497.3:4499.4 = 43.5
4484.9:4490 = 50.1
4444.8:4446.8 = 56.1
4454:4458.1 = 40.8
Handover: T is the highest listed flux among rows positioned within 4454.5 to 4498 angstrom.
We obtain 52.42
